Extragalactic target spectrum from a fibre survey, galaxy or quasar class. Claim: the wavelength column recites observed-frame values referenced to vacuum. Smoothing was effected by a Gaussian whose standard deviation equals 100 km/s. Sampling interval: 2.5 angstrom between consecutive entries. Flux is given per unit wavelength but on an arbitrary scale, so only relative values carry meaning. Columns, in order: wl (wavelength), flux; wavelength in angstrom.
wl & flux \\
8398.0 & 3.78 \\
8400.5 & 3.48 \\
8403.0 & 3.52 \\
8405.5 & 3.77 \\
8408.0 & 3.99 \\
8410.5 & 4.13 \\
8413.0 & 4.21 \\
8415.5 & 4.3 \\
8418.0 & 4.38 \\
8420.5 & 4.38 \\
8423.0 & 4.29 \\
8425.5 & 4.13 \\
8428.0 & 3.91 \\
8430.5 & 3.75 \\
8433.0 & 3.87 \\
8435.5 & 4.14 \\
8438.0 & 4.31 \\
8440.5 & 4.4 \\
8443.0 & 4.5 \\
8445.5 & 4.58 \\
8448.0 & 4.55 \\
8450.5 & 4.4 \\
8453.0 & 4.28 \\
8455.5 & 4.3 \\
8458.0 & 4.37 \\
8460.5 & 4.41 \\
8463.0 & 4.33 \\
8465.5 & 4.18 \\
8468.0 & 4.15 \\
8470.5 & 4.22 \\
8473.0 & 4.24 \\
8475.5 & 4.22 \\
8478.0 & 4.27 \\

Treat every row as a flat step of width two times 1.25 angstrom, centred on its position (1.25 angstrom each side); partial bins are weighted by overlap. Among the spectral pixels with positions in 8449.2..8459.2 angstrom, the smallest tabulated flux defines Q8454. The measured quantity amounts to 4.28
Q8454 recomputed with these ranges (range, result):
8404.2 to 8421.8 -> 3.77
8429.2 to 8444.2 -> 3.75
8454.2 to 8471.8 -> 4.15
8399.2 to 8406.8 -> 3.48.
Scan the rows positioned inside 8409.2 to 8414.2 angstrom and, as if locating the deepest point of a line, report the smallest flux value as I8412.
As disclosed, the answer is 4.13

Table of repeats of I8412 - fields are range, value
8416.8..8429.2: 3.91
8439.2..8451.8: 4.4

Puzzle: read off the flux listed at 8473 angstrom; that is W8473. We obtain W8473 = 4.24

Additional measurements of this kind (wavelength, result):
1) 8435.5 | 4.14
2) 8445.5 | 4.58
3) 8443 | 4.5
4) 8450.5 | 4.4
